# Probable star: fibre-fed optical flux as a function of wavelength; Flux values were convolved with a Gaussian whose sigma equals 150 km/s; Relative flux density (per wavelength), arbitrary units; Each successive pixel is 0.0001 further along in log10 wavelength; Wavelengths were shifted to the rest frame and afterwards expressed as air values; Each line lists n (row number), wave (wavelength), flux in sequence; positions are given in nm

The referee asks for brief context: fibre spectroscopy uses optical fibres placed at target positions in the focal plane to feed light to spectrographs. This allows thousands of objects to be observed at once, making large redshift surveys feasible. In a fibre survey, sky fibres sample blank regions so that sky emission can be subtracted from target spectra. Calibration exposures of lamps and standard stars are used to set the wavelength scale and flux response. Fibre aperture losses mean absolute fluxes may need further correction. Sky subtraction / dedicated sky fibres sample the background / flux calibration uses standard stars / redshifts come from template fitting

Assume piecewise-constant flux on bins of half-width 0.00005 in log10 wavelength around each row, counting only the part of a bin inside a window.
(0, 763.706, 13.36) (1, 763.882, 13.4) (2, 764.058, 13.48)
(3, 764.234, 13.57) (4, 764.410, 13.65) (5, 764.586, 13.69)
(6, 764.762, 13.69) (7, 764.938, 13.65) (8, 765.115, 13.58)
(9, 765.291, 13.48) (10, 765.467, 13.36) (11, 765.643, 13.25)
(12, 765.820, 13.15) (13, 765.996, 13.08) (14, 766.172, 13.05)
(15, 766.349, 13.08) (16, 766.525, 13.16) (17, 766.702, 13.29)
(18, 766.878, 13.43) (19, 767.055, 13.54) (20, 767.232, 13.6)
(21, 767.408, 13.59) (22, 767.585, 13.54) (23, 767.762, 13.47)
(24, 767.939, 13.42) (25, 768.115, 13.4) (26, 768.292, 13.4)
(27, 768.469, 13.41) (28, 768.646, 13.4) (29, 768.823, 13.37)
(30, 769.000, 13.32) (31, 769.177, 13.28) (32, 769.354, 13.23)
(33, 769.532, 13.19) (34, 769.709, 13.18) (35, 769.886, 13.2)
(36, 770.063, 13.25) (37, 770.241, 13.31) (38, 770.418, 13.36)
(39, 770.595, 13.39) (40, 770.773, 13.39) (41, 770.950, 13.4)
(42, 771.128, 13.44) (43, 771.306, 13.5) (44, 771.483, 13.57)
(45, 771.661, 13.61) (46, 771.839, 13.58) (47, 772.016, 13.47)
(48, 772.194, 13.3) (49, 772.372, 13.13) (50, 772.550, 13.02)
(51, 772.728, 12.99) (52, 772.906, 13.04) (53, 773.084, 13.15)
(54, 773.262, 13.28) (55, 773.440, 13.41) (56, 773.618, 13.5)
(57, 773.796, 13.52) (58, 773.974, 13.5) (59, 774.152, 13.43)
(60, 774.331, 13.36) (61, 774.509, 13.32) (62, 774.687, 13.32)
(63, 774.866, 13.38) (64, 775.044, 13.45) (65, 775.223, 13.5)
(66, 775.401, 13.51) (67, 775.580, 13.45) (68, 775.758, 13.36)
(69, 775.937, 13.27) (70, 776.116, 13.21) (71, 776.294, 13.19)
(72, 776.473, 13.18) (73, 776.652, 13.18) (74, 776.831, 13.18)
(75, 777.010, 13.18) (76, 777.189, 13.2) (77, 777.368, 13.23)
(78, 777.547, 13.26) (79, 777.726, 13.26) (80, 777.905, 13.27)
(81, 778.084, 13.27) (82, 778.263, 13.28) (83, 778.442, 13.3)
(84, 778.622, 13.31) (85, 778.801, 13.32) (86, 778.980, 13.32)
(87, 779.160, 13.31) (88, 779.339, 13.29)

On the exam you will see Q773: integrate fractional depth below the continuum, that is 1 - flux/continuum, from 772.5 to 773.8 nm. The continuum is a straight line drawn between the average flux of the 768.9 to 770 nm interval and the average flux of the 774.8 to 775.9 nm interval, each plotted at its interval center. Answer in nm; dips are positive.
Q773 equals 0.01 nm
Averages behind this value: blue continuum 13.2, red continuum 13.4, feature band 13.2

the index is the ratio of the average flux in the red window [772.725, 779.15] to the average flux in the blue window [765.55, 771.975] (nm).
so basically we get 1.00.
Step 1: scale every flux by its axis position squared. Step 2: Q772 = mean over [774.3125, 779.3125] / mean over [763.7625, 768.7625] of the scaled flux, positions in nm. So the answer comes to 1.02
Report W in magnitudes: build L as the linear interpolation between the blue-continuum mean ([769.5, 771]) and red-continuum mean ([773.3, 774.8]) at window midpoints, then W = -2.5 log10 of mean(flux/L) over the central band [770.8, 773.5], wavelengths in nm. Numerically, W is 0.00 mag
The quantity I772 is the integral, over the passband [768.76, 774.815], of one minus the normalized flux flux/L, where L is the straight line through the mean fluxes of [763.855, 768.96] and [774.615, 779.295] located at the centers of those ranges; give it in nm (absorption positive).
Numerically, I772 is 0.01 nm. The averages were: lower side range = 13.4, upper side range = 13.3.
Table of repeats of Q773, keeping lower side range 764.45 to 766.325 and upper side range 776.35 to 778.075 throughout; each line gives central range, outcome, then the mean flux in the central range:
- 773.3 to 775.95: -0.034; 13.4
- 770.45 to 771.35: -0.007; 13.4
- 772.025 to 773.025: 0.012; 13.1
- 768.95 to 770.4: 0.008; 13.2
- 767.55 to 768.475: -0.006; 13.4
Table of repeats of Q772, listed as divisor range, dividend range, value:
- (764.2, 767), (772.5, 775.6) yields 1.02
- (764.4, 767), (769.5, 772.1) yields 1.02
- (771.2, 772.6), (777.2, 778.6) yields 1.00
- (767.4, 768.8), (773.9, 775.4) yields 1.01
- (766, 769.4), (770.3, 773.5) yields 1.01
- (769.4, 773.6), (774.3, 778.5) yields 1.01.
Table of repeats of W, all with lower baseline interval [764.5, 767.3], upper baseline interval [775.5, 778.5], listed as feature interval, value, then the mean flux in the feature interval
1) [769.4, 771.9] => 0.00 mag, 13.4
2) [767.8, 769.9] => 0.00 mag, 13.3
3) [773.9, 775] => -0.01 mag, 13.4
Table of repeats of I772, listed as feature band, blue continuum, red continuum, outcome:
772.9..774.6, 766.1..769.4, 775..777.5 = -0.007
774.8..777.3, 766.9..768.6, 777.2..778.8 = 0.002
